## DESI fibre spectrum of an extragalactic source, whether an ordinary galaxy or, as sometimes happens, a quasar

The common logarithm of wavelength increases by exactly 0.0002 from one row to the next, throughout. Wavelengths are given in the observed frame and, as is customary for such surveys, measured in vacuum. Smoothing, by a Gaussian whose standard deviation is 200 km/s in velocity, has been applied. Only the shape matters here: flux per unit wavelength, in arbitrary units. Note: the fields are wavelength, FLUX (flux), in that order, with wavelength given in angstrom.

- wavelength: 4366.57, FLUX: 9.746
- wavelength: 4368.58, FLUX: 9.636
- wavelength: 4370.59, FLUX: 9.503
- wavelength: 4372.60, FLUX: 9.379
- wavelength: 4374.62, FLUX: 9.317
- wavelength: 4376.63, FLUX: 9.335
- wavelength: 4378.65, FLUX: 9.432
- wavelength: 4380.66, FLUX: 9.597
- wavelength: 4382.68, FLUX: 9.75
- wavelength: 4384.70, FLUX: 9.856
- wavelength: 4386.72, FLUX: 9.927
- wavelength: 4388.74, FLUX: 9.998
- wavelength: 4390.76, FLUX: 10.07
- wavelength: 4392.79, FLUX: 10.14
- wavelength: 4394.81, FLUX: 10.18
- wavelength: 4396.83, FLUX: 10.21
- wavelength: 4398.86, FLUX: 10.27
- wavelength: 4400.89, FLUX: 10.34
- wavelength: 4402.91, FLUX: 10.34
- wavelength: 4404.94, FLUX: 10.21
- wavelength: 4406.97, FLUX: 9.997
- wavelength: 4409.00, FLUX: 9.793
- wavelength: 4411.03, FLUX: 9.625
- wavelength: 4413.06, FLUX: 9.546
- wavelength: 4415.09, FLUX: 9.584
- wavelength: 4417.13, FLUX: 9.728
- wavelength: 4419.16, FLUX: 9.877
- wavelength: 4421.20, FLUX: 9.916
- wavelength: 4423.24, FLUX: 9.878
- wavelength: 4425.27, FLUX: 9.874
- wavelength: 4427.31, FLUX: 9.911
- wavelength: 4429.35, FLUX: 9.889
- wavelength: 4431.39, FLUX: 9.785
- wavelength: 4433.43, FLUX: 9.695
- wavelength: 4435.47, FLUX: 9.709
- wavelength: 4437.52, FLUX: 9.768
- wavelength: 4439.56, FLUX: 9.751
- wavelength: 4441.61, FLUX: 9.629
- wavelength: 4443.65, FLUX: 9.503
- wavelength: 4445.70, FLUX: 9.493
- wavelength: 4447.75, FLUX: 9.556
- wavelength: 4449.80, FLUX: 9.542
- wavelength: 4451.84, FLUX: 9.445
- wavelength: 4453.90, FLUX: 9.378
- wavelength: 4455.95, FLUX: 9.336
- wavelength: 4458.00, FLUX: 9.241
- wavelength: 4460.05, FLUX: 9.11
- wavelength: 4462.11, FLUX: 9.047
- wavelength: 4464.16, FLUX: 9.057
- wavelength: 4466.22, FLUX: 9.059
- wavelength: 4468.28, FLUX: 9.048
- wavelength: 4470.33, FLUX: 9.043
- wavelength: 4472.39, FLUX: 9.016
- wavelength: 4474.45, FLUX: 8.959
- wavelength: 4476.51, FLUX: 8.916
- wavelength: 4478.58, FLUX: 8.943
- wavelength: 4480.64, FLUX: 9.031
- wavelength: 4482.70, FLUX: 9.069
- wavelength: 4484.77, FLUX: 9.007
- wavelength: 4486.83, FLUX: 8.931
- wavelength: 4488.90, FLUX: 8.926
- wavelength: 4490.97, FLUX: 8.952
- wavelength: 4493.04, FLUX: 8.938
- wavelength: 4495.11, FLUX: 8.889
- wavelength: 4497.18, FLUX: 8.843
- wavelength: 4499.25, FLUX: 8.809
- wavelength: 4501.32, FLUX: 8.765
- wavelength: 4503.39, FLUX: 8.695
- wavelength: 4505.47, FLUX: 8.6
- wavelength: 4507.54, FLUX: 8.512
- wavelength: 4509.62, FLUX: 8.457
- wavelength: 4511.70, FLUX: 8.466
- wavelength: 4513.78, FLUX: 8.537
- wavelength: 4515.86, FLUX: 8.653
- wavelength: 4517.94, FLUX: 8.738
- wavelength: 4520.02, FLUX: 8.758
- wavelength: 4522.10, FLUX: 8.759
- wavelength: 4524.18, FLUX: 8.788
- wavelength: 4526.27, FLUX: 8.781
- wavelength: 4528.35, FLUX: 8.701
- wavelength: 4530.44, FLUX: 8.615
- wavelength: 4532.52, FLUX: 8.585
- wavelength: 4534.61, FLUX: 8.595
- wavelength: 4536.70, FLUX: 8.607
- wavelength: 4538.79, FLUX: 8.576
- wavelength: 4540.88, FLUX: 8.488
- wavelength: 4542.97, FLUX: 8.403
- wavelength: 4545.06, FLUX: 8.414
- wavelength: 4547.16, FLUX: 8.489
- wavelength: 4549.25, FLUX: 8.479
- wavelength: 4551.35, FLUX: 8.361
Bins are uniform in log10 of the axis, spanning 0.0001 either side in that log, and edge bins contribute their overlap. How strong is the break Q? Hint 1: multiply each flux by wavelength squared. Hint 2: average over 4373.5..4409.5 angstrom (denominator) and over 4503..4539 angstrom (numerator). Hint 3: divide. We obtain 0.92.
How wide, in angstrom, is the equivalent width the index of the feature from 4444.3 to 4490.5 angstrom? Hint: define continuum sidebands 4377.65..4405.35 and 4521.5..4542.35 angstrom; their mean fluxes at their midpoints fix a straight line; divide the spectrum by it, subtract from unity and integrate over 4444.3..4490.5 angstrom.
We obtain 0.7 angstrom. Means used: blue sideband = 10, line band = 9.14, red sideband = 8.64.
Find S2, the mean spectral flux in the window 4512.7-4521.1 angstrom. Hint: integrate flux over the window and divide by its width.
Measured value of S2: 8.67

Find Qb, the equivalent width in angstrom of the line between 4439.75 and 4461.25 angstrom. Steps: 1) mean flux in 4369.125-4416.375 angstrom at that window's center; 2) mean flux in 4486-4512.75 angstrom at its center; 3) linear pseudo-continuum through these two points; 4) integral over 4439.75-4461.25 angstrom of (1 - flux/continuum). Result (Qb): -0.4 angstrom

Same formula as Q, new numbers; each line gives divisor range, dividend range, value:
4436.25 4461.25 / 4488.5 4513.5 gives 0.94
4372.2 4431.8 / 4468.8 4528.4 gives 0.93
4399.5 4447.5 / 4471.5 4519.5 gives 0.93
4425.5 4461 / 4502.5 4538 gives 0.93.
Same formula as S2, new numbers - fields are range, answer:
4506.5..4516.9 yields 8.52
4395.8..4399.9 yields 10.2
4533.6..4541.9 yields 8.57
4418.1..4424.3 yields 9.9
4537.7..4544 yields 8.49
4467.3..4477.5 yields 9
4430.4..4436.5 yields 9.72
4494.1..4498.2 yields 8.87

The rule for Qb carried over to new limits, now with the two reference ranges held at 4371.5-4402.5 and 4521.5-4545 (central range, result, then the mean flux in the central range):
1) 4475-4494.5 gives 0.14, 8.96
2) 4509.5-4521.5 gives 0.21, 8.62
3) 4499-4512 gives 0.36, 8.61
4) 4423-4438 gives -0.50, 9.81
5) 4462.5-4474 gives 0.16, 9.05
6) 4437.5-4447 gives -0.22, 9.61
